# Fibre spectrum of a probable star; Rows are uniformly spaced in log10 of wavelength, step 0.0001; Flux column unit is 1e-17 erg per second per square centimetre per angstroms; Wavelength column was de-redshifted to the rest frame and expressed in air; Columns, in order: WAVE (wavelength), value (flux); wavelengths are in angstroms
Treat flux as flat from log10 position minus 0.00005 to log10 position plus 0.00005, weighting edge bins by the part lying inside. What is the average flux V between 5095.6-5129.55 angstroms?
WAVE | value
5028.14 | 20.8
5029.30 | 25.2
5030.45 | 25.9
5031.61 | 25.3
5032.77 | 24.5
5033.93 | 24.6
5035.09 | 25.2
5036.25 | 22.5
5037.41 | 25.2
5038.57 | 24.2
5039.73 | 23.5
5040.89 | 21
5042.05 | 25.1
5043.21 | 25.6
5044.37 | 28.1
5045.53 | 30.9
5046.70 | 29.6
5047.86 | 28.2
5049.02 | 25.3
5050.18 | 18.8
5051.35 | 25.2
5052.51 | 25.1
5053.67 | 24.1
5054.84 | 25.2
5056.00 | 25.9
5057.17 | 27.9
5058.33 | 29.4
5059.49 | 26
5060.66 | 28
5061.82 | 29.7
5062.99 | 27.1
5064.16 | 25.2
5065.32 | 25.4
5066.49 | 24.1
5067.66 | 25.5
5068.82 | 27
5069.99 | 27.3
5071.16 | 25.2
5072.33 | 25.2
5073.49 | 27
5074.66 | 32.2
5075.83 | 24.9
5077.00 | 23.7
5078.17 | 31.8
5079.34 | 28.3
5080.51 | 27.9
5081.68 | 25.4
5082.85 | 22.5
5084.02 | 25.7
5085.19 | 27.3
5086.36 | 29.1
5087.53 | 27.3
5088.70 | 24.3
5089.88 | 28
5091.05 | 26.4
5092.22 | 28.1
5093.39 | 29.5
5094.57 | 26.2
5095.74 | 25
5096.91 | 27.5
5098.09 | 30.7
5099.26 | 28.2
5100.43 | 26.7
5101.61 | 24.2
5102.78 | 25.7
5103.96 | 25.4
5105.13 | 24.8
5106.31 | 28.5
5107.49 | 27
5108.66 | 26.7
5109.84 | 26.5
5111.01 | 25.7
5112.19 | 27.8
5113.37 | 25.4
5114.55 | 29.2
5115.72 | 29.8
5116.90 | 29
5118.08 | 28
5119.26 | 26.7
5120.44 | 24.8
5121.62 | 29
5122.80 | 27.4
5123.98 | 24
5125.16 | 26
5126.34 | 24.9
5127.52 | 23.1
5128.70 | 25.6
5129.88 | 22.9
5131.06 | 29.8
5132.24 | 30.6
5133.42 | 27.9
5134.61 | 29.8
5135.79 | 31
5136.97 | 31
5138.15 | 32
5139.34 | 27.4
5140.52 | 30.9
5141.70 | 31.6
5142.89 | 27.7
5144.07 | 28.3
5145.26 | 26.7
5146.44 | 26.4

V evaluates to 26.7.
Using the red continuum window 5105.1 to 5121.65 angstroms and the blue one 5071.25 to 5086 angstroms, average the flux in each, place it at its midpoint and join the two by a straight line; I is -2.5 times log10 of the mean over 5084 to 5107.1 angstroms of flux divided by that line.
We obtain 0.00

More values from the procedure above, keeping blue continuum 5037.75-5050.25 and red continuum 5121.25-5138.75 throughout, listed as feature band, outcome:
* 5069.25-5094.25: -0.016 mag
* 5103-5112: 0.031 mag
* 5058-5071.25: -0.018 mag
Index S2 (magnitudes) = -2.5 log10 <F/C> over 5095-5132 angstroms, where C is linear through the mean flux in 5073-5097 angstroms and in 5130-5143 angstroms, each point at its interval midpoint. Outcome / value 0.07 mag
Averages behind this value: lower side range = 27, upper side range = 29.8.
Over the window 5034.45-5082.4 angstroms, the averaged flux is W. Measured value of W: 26.2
